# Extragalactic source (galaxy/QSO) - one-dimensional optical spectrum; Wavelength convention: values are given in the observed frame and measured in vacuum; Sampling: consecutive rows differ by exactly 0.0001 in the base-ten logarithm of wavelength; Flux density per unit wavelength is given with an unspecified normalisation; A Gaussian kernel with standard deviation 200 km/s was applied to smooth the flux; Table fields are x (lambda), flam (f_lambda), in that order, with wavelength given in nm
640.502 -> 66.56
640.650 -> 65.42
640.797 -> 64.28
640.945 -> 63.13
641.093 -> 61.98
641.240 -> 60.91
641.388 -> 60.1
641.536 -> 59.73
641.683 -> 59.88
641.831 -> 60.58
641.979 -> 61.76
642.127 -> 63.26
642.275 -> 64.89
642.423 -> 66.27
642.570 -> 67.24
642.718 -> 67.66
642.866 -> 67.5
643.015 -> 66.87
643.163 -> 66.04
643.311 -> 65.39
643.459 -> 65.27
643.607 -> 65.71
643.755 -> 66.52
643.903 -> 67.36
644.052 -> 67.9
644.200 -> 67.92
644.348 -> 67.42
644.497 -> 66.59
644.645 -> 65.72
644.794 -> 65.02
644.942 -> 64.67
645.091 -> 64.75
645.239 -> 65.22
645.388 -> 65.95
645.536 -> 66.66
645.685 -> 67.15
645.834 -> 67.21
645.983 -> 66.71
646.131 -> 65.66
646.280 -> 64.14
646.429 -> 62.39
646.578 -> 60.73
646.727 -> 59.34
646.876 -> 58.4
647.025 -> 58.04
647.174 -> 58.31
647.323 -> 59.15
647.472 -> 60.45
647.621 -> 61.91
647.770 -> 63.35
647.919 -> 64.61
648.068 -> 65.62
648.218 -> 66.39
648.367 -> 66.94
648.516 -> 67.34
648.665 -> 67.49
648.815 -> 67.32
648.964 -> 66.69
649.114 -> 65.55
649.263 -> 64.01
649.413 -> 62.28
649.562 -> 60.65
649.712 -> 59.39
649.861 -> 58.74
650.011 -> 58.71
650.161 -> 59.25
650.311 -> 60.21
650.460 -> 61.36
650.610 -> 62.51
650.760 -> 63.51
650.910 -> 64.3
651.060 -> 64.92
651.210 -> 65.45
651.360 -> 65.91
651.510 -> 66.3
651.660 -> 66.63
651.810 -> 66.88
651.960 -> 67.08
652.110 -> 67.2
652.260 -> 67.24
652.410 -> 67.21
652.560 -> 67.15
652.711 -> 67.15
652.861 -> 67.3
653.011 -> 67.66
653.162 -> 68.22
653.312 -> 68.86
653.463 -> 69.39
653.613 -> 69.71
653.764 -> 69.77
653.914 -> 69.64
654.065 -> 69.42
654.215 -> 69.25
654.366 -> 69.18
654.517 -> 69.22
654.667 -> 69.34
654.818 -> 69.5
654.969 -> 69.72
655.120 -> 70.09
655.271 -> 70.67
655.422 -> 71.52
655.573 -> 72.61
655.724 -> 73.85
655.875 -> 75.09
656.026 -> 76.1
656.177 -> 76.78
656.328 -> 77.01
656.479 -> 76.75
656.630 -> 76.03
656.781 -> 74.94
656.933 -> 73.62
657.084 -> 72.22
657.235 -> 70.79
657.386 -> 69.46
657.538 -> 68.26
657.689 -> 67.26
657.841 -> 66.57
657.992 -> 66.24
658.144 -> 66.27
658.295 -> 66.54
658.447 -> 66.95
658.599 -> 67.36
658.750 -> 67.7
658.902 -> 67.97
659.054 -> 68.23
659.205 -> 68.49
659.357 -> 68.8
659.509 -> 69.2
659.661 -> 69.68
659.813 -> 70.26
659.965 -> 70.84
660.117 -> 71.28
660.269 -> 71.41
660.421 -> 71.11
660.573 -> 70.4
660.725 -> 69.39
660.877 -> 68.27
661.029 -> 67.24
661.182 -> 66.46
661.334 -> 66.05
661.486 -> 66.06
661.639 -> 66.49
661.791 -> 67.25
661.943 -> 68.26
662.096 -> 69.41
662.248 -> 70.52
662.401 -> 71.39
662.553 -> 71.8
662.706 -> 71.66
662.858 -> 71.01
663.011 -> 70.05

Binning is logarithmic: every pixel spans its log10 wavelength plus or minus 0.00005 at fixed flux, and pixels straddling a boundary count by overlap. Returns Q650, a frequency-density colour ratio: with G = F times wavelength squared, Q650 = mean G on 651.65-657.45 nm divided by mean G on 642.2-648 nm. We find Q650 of 1.1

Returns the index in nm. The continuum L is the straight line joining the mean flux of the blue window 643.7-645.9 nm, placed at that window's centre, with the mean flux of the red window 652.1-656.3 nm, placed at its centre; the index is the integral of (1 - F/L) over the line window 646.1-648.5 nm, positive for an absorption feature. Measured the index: 0.182 nm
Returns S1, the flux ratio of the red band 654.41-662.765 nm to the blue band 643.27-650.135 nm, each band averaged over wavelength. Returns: 1.09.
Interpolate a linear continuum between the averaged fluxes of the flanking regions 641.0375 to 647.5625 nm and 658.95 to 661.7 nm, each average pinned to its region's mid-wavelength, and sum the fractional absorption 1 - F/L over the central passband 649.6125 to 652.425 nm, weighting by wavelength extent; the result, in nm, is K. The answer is 0.101 nm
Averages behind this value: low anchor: 64.1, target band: 63.7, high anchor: 68.9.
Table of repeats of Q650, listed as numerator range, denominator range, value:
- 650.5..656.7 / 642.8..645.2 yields 1.08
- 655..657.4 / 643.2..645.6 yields 1.15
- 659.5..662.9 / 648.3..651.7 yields 1.13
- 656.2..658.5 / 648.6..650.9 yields 1.16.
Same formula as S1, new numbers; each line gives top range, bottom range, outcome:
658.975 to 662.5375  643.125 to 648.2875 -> 1.07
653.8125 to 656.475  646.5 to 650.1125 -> 1.15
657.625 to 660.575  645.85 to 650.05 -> 1.09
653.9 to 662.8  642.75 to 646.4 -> 1.06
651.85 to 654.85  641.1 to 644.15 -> 1.06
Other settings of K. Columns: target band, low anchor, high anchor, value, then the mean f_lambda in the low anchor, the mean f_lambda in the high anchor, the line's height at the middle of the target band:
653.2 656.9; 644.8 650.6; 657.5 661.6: -0.30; 63.2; 68.3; 66.4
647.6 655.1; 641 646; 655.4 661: 0.24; 65.1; 70.7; 68.1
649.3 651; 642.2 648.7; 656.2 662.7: 0.14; 64.9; 69.6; 66.5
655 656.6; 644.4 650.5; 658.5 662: -0.17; 63.4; 68.6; 66.8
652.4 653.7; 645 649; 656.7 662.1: -0.04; 64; 68.8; 66.3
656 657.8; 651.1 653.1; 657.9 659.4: -0.15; 66.8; 67.4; 67.3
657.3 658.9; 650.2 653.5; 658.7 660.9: 0.03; 65.9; 69.6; 68.8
